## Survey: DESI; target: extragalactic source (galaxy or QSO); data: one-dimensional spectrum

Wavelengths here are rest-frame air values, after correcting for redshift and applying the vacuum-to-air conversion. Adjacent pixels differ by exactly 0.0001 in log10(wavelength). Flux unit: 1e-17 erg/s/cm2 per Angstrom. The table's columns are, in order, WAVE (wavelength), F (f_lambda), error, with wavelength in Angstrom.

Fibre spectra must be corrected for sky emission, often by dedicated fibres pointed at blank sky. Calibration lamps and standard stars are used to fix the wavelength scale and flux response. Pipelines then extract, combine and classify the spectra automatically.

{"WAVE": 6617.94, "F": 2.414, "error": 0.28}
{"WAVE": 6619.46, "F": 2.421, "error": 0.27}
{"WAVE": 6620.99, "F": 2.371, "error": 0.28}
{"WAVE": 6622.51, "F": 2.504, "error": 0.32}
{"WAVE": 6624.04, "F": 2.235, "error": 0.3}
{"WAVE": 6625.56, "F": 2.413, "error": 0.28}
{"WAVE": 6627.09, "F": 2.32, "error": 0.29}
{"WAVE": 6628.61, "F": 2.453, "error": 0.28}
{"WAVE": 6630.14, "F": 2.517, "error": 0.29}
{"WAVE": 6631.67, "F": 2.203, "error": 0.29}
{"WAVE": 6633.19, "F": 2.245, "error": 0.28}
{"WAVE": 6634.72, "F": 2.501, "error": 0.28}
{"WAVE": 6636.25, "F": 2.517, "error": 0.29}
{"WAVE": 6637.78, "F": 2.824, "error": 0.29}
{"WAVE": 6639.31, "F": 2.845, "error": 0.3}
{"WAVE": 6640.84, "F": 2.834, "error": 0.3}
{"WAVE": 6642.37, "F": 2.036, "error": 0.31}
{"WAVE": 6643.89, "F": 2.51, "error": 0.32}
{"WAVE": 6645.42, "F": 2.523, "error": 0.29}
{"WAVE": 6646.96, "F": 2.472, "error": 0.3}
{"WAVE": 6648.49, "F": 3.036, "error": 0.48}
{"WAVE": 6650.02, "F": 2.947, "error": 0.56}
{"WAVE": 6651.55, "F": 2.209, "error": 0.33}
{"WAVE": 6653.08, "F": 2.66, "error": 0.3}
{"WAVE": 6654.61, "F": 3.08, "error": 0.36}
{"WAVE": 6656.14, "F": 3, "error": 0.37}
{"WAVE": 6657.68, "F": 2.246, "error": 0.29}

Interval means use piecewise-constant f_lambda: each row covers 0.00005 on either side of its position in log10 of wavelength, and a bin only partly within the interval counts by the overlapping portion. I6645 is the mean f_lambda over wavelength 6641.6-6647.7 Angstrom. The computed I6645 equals 2.38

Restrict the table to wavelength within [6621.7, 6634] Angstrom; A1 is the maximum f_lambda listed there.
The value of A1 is 2.517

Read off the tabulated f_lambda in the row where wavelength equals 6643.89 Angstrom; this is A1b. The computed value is 2.51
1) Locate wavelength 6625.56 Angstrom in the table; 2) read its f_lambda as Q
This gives 2.413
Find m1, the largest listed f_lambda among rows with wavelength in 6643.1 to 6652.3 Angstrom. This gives 3.036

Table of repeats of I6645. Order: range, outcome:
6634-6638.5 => 2.61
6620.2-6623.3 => 2.43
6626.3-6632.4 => 2.37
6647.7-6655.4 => 2.79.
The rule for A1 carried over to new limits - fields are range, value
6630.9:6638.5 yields 2.824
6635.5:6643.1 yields 2.845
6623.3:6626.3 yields 2.413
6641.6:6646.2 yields 2.523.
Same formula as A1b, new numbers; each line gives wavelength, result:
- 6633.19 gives 2.245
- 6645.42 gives 2.523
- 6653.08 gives 2.66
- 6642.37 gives 2.036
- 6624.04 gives 2.235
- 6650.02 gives 2.947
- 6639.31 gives 2.845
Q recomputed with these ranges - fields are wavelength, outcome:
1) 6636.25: 2.517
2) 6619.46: 2.421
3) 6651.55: 2.209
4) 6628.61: 2.453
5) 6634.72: 2.501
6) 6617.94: 2.414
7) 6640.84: 2.834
